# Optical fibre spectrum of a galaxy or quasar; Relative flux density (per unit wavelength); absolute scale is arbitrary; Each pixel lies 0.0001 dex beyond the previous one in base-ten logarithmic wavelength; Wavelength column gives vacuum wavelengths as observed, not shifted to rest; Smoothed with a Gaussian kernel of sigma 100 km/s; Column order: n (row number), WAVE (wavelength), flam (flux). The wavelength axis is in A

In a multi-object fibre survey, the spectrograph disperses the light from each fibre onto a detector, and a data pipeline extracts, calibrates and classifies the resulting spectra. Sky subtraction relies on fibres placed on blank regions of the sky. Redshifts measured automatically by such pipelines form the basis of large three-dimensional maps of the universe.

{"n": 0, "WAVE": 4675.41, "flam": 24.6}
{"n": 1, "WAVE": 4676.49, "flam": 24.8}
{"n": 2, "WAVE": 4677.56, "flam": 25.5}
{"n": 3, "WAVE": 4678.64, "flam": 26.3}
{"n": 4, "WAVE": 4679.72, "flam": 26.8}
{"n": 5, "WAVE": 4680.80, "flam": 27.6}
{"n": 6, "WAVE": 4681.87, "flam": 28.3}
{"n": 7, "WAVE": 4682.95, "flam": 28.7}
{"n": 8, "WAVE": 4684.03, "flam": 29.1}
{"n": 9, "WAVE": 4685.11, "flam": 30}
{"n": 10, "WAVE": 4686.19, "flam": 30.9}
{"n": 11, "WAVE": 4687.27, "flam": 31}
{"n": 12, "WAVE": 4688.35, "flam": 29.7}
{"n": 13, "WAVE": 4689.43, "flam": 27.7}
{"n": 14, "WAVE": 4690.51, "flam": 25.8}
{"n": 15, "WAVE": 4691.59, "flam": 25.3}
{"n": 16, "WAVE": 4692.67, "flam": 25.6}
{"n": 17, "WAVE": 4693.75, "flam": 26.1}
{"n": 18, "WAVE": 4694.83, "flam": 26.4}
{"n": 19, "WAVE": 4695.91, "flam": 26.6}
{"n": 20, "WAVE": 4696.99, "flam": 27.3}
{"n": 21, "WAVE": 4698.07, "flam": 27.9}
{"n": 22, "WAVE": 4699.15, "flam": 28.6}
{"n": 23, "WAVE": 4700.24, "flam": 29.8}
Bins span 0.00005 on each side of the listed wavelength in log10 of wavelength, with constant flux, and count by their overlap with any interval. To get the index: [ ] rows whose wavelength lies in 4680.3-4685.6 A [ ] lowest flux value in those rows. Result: 27.6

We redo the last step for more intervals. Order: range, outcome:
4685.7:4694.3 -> 25.3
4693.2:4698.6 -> 26.1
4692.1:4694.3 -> 25.6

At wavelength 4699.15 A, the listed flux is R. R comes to 28.6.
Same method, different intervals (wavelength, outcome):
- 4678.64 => 26.3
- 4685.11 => 30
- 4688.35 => 29.7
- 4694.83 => 26.4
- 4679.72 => 26.8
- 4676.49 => 24.8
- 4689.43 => 27.7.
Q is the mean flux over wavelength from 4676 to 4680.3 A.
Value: 25.9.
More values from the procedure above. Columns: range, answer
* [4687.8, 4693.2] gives 26.8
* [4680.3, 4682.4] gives 28.1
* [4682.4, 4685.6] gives 29.2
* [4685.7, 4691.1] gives 29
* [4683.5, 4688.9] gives 30.1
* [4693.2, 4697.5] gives 26.6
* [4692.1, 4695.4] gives 26.1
